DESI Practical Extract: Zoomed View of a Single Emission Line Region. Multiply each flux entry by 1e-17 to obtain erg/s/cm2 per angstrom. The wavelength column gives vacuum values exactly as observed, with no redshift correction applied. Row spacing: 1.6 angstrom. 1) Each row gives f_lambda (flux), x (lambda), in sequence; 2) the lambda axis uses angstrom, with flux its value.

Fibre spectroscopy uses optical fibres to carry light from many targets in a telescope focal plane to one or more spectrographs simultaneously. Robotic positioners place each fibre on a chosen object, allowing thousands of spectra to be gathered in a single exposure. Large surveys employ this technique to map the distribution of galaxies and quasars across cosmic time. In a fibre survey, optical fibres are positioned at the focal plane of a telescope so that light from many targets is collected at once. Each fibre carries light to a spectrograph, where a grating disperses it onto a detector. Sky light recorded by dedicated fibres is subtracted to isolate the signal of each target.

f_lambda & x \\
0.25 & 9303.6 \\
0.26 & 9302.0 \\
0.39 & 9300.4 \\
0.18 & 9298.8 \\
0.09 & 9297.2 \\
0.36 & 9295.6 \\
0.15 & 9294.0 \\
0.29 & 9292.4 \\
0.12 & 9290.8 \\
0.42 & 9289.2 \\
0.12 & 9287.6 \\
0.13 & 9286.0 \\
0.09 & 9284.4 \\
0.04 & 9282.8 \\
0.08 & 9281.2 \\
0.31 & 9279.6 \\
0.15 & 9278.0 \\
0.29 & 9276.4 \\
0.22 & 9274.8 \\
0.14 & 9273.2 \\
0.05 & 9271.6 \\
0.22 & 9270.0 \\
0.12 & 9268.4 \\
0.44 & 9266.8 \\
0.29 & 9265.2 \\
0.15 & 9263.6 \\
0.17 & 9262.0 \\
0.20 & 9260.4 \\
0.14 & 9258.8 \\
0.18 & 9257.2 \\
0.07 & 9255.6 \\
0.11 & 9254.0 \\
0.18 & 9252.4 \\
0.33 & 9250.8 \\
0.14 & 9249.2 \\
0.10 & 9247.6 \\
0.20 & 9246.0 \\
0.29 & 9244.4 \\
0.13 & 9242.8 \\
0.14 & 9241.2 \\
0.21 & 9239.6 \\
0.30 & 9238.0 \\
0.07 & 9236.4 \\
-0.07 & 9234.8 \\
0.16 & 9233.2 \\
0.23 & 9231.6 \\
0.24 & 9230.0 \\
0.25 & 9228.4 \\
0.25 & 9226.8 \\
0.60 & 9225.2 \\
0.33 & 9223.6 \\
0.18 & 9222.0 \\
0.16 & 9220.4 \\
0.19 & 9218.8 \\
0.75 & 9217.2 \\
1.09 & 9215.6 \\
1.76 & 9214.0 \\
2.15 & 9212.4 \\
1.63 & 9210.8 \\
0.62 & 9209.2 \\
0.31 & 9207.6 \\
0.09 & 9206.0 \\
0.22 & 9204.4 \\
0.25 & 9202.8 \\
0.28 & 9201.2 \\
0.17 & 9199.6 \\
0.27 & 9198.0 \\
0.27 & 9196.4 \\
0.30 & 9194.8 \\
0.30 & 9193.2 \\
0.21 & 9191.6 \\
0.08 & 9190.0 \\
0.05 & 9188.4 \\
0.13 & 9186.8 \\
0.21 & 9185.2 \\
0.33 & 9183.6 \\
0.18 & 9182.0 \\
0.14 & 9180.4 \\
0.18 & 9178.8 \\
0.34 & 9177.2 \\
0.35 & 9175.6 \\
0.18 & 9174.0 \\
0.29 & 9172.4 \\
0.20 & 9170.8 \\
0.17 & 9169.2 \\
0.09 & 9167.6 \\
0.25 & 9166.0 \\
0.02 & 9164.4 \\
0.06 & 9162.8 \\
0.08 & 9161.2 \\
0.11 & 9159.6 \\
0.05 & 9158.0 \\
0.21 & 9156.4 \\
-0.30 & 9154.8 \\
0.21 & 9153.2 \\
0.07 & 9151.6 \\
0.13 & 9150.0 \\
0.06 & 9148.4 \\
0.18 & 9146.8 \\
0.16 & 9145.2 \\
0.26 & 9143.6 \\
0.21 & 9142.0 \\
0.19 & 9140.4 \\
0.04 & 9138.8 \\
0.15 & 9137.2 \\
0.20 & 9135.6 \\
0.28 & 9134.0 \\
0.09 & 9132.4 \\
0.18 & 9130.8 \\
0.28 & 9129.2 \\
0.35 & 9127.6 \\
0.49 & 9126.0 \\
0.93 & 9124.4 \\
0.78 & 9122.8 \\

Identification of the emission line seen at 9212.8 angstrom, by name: [O III] 5007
